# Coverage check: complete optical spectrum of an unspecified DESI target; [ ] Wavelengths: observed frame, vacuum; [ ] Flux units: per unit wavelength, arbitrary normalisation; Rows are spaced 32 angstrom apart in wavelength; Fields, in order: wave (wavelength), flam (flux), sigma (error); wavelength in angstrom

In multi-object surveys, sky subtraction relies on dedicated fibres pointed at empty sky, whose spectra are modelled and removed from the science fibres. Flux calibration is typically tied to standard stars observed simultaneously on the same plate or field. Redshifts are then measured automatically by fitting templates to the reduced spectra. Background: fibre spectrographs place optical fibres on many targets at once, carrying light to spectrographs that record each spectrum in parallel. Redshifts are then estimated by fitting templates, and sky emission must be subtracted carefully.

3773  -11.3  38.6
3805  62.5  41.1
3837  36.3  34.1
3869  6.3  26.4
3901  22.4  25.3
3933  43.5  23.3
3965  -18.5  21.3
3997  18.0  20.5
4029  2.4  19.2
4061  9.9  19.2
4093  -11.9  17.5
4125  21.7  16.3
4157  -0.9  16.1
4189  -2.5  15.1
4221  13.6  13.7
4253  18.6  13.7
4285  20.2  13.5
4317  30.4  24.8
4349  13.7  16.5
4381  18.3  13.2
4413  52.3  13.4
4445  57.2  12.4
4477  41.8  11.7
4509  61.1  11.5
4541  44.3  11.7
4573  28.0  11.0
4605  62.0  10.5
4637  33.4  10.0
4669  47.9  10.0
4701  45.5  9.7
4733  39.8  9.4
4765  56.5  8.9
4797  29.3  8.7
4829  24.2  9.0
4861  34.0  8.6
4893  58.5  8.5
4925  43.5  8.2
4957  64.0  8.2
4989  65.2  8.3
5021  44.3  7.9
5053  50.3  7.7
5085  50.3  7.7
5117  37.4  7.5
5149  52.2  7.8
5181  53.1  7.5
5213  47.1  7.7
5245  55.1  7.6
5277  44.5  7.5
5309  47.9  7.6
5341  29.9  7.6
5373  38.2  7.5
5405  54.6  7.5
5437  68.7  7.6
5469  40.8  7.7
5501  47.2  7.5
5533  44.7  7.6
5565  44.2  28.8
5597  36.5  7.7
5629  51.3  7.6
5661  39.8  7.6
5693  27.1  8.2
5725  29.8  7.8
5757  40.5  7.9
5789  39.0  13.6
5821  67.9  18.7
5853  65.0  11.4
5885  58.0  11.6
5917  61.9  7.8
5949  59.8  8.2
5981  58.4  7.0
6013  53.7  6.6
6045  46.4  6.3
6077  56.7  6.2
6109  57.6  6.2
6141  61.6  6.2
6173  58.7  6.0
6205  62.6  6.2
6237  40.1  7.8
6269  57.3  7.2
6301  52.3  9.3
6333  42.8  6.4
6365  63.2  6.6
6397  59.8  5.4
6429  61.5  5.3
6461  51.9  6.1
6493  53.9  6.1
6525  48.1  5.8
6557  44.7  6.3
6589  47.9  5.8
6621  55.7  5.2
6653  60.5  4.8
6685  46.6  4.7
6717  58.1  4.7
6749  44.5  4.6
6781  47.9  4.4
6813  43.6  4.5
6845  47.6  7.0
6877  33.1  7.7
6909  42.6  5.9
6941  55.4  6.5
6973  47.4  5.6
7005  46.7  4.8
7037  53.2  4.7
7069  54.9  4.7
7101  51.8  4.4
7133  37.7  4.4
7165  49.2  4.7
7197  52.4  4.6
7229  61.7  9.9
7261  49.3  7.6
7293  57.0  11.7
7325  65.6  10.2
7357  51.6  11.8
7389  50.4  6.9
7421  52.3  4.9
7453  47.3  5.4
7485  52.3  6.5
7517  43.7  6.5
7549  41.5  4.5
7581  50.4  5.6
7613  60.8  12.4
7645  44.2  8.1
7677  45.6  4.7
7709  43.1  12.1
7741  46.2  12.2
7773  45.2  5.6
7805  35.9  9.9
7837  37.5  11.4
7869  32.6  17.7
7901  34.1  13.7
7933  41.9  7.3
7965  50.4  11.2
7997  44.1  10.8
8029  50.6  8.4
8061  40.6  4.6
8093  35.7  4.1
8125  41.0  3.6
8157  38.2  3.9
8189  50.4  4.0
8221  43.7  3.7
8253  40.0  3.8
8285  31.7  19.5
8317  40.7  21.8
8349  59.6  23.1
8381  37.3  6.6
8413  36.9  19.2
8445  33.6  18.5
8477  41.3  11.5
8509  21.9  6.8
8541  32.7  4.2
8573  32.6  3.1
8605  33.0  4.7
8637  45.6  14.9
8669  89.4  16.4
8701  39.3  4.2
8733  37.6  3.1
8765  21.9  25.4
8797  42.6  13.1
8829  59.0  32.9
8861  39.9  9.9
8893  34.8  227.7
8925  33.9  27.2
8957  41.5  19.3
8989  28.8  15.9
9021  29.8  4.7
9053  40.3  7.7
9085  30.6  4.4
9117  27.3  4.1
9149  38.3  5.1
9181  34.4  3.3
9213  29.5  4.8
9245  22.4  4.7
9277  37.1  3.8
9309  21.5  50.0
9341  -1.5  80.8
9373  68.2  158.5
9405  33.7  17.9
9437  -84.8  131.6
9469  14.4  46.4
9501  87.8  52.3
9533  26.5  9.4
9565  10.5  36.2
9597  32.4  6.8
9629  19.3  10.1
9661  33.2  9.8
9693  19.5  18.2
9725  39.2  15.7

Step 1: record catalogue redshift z 0.10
